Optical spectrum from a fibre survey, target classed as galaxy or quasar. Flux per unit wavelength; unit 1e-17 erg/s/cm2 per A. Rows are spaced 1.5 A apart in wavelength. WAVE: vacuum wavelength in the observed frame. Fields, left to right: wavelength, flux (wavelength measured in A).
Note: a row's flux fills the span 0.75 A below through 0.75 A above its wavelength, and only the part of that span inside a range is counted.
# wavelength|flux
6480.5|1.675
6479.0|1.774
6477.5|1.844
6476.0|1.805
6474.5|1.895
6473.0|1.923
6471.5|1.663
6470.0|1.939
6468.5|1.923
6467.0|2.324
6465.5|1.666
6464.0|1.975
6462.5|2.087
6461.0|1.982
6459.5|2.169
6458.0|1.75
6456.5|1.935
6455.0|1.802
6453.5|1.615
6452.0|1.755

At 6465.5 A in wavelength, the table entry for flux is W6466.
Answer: 1.666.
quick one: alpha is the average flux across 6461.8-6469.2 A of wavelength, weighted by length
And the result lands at 1.99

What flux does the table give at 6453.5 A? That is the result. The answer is 1.615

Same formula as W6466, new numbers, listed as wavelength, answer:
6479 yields 1.774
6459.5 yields 2.169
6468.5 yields 1.923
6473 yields 1.923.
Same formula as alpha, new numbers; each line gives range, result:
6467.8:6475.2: 1.87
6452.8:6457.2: 1.78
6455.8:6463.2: 1.98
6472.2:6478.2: 1.87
